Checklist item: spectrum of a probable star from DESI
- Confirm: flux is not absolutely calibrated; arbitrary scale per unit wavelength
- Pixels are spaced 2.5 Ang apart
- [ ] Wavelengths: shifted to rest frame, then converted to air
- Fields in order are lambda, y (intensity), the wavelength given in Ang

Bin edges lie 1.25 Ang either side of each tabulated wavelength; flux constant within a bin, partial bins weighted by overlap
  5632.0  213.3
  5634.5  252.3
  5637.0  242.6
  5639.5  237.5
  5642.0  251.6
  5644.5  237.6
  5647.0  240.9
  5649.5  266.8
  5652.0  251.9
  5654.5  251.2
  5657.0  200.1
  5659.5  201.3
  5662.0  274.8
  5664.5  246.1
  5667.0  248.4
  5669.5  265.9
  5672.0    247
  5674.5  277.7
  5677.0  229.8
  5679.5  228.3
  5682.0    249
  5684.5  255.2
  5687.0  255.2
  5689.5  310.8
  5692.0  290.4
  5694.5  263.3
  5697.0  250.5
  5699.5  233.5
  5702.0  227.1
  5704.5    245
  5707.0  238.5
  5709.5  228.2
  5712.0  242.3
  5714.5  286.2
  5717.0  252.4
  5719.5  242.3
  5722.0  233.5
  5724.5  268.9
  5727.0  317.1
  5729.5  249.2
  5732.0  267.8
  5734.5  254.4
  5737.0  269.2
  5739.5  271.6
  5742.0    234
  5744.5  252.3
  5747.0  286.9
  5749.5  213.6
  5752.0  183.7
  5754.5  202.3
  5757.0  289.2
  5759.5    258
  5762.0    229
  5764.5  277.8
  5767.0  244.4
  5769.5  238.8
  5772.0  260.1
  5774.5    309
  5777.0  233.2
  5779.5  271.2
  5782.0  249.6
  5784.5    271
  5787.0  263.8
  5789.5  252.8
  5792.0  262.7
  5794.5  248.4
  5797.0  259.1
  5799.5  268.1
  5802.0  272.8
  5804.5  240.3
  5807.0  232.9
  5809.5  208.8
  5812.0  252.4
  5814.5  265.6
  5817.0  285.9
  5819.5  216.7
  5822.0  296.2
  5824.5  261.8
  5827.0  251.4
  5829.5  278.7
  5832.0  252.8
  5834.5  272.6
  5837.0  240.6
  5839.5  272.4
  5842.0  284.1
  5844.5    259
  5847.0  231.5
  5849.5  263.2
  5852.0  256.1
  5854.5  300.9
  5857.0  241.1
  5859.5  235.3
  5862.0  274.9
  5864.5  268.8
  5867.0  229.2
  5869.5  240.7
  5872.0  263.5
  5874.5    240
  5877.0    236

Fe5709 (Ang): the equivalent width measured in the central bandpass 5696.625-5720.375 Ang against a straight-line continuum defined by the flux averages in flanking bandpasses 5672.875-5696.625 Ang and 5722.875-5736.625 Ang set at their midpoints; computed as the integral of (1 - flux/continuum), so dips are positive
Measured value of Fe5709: 1.9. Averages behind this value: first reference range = 262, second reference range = 270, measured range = 244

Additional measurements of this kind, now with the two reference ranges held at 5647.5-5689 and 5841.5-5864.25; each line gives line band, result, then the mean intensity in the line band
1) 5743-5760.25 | 0.9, 240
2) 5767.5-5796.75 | -0.5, 260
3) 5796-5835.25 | 0.1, 257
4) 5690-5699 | -0.7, 269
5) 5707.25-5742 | -1.0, 259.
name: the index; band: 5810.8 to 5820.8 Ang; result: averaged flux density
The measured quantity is 255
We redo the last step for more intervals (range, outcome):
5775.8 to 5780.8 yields 252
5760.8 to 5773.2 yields 250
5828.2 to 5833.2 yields 266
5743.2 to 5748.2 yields 269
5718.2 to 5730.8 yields 262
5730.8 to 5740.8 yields 266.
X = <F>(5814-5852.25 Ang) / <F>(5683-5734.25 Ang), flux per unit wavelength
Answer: 1.02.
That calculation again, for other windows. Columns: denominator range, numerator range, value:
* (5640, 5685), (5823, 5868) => 1.06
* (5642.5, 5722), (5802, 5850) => 1.03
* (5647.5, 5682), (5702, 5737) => 1.04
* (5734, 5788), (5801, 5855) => 1.02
